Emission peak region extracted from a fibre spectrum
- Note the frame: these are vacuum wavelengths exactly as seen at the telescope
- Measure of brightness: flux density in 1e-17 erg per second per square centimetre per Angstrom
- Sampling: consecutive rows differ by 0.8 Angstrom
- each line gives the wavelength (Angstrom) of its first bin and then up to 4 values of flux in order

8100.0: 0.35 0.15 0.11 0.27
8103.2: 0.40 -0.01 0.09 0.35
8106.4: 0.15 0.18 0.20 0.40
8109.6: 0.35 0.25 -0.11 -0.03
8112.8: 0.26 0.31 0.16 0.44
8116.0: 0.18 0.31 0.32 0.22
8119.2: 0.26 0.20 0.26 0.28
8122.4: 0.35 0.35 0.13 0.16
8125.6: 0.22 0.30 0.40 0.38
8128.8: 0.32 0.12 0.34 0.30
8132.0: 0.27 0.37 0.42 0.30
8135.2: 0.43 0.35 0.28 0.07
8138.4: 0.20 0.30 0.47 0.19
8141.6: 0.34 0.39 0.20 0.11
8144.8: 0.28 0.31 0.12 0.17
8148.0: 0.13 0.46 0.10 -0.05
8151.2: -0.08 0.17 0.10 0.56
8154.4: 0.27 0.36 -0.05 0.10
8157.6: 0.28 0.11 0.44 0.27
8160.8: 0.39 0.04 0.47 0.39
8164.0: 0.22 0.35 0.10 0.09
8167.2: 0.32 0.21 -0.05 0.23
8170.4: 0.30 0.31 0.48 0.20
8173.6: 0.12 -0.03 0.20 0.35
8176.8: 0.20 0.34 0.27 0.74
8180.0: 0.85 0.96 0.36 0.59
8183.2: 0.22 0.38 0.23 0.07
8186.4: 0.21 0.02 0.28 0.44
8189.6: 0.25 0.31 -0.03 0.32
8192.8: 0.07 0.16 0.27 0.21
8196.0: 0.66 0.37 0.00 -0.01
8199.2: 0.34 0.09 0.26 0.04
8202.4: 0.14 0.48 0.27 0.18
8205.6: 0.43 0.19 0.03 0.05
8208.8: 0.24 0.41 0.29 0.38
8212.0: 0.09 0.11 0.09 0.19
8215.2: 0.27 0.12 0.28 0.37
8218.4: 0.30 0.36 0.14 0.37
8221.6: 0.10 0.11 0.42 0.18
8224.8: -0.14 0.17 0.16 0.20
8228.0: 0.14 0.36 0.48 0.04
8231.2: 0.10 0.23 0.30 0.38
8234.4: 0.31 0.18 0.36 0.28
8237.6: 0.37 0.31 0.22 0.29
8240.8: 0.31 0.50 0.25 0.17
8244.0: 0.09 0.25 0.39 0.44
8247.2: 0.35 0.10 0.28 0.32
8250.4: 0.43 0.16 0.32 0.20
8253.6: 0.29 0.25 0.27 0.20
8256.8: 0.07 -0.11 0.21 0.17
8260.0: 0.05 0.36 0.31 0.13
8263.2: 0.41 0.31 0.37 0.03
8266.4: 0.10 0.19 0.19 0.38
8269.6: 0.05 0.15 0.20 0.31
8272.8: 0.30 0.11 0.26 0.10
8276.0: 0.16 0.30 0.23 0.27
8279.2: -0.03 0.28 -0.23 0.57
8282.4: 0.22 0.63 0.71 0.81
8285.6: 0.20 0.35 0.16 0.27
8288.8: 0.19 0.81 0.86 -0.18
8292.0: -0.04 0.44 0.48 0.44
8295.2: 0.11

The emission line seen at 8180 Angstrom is Hgamma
